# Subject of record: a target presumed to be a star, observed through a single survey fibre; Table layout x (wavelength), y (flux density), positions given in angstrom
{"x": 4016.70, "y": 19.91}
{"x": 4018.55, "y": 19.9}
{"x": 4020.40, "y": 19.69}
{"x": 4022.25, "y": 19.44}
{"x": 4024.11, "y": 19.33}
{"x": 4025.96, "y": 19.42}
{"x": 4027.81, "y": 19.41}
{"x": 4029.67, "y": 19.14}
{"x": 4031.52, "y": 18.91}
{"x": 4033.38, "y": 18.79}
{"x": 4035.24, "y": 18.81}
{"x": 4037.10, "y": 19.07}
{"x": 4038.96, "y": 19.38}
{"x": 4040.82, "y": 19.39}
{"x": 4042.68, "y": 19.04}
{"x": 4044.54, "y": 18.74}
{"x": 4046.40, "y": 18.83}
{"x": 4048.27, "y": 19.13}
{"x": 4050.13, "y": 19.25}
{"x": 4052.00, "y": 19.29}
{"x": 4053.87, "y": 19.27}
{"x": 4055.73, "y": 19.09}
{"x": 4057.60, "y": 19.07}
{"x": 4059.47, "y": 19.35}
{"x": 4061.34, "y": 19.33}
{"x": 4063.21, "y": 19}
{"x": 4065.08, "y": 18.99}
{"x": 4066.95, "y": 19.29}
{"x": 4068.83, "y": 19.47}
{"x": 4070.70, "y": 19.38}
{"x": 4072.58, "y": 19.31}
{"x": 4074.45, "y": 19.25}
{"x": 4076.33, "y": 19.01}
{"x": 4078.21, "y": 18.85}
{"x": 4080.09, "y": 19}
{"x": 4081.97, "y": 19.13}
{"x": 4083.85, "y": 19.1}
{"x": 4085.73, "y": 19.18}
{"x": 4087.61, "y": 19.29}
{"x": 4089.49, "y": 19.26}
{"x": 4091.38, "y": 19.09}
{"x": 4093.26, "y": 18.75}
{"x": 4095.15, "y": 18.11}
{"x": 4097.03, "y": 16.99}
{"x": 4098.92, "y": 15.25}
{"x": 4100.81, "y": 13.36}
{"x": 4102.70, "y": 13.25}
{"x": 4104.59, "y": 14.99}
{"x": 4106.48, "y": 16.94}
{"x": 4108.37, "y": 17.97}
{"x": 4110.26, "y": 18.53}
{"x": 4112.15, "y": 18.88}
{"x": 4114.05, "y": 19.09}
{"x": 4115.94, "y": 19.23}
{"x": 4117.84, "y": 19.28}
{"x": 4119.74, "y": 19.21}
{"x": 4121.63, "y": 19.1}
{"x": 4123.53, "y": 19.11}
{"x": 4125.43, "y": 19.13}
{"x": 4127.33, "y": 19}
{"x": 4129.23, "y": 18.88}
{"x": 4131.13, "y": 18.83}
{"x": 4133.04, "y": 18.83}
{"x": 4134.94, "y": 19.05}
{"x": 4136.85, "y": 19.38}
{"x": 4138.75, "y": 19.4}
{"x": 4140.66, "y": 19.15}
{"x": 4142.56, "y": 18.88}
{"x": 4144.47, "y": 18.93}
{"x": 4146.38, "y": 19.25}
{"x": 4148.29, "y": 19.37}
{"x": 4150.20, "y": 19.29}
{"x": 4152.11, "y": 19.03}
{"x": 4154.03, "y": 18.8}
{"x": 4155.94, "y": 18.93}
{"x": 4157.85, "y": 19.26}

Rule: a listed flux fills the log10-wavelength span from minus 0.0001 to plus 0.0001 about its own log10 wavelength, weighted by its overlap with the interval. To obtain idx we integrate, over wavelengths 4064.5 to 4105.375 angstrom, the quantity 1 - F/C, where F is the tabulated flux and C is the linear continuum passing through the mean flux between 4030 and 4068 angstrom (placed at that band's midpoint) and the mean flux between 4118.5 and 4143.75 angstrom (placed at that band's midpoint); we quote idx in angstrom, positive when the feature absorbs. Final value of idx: 2.11 angstrom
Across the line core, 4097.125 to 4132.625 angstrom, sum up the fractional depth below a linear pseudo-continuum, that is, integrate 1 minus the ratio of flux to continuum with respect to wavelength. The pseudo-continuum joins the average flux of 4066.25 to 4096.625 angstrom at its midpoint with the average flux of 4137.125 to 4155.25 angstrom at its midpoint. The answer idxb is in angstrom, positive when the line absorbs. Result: 2.4 angstrom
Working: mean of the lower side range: 19.1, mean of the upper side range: 19.1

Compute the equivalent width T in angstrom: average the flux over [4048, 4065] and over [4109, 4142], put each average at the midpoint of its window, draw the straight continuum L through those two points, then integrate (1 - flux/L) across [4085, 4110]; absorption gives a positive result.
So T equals 2.6 angstrom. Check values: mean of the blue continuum 19.2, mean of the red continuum 19.1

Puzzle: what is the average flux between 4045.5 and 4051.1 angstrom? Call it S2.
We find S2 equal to 19.1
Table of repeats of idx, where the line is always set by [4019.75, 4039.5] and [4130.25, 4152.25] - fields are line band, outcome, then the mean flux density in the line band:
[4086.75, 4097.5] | 0.3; 18.7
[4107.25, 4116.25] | 0.2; 18.7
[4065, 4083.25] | 0.0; 19.2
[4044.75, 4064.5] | 0.0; 19.1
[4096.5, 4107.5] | 2.3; 15.1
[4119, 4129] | 0.0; 19.1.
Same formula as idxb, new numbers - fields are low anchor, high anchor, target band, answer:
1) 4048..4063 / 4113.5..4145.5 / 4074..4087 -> 0.07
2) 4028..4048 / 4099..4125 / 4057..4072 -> -0.60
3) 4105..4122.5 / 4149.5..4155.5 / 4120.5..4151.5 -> -0.44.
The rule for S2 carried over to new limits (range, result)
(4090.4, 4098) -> 18.2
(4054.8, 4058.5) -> 19.1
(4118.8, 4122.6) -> 19.2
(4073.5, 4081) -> 19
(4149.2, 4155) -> 19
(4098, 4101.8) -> 14.3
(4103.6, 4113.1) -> 17.5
